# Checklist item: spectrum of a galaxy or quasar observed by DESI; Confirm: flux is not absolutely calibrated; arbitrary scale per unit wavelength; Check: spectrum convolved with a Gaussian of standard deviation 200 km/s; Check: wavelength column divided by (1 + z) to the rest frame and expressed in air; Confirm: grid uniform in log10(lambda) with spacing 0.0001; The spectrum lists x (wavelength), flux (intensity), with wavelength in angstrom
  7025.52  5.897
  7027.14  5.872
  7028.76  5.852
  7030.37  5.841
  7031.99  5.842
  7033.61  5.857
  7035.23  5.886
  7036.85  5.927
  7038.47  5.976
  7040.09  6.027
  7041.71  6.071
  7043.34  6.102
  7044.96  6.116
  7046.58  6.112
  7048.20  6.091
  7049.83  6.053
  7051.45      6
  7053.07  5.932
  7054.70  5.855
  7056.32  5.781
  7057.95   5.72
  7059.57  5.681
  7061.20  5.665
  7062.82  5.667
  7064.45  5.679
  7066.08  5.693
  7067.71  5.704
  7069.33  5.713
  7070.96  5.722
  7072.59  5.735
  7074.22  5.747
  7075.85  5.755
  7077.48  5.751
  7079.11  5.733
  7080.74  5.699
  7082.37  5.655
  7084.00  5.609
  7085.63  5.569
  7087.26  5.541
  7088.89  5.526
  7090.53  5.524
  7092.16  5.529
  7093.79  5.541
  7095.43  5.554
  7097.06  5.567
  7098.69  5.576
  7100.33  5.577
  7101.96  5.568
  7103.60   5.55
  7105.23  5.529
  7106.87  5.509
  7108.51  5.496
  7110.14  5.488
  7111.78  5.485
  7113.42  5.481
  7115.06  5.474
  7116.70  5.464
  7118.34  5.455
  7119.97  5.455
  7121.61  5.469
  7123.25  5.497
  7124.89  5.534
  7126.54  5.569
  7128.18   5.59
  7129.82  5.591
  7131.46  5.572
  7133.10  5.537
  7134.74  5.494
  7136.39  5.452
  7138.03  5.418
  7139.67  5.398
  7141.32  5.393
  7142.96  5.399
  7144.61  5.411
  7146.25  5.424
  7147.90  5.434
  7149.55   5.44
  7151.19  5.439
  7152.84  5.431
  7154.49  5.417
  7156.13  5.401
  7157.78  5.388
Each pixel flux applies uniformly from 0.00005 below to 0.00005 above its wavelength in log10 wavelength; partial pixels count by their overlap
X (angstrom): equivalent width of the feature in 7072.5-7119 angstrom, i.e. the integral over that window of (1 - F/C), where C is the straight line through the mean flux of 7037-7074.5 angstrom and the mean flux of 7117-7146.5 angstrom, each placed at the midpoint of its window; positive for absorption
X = 0.7 angstrom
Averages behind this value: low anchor 5.86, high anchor 5.48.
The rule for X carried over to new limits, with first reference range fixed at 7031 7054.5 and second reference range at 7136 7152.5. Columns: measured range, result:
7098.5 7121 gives 0.4 angstrom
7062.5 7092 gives 0.7 angstrom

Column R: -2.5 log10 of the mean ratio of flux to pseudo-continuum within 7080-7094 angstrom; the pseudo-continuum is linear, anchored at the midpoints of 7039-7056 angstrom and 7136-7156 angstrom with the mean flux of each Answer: 0.04 mag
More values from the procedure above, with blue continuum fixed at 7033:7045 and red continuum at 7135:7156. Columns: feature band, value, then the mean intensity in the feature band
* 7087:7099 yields 0.030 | 5.54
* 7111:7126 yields 0.017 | 5.48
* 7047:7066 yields 0.012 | 5.83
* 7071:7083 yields 0.012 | 5.72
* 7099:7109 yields 0.020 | 5.54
